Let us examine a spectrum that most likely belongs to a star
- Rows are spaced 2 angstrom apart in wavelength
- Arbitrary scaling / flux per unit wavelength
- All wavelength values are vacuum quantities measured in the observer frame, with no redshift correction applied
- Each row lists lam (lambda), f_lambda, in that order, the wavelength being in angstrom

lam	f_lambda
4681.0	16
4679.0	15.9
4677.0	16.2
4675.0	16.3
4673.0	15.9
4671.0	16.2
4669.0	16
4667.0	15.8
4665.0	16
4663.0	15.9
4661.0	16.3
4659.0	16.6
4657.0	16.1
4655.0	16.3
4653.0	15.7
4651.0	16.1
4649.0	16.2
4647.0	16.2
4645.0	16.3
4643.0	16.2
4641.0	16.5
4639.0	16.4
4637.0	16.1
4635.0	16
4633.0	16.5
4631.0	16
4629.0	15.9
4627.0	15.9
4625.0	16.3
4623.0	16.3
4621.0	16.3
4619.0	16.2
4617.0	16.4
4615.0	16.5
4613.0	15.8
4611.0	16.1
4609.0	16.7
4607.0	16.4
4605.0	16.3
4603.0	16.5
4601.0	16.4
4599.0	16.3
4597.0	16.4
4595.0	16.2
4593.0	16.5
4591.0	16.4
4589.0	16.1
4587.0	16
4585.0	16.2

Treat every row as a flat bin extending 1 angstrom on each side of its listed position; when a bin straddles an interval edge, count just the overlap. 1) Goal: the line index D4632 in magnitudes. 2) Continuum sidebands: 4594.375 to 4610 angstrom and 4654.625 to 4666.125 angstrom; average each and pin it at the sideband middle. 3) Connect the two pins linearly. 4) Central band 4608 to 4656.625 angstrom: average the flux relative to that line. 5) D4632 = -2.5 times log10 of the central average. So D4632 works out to 0.01 mag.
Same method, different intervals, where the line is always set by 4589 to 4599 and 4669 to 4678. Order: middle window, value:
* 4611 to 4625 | 0.002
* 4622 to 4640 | 0.006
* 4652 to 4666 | 0.003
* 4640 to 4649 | -0.005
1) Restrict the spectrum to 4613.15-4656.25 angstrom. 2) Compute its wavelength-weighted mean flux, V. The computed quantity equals 16.2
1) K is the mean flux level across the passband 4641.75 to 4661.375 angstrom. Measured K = 16.2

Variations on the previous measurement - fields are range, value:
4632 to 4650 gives 16.3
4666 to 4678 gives 16.1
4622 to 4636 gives 16.1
